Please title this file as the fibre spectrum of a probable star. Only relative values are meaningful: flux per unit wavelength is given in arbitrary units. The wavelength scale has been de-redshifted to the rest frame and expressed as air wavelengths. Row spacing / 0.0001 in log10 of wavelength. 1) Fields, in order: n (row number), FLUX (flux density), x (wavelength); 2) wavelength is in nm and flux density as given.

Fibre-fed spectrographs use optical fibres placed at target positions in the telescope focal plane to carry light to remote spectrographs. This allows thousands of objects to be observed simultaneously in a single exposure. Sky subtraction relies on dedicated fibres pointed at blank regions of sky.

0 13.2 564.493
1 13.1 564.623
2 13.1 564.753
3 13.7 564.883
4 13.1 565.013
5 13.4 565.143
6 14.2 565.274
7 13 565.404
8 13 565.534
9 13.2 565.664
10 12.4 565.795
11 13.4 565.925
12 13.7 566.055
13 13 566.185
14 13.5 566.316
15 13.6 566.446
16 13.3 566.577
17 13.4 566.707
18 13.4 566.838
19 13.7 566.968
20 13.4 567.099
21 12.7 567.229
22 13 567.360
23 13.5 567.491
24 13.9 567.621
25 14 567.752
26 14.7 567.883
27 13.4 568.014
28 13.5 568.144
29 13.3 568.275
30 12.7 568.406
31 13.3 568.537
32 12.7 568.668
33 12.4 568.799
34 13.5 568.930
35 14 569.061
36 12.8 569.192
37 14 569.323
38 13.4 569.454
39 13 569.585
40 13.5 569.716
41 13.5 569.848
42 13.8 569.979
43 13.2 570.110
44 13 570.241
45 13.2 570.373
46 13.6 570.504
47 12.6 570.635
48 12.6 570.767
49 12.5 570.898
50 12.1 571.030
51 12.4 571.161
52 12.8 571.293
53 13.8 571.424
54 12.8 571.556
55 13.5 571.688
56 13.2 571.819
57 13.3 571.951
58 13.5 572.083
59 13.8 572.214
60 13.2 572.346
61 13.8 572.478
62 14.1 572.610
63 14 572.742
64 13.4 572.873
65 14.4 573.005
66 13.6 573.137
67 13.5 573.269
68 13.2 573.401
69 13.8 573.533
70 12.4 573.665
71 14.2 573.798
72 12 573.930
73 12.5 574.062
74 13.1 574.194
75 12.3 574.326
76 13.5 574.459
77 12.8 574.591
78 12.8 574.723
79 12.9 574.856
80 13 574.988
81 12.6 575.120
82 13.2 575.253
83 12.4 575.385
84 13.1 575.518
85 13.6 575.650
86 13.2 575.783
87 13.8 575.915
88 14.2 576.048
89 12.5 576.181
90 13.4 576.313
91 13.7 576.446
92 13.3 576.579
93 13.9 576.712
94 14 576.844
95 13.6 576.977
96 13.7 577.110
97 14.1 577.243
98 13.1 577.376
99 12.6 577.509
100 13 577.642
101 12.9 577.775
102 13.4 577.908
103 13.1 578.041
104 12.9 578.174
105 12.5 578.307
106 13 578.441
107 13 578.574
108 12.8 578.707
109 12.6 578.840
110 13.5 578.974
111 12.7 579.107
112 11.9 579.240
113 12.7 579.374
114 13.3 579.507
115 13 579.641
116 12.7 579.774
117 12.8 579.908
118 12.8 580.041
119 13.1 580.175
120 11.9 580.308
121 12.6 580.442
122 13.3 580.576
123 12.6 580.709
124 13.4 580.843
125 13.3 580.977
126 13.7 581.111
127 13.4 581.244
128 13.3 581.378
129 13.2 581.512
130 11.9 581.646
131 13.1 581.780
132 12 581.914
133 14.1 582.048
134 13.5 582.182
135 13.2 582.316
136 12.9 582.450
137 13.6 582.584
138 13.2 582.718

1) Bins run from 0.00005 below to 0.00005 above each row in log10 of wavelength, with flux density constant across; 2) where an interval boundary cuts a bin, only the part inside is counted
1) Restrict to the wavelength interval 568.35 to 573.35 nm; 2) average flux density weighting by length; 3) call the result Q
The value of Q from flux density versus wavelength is 13.3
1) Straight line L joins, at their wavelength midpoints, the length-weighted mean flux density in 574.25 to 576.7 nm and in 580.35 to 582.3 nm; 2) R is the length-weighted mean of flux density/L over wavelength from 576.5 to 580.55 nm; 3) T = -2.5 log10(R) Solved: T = 0.01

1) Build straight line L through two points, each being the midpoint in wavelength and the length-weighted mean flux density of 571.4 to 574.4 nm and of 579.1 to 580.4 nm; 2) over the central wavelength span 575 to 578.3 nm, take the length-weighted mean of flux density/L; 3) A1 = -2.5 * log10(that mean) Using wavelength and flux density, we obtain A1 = -0.02 mag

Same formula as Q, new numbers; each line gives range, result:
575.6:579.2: 13.3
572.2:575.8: 13.2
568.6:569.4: 13.2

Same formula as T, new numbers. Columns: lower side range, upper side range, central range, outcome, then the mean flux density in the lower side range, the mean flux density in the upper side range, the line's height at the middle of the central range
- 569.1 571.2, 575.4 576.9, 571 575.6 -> 0.01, 13.1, 13.5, 13.3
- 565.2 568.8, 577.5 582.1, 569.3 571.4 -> 0.01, 13.3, 12.9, 13.2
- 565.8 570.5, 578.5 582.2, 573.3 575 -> 0.02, 13.4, 12.9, 13.2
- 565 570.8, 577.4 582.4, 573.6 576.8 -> 0.00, 13.3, 12.9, 13.1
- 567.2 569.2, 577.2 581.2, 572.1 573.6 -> -0.04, 13.4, 12.9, 13.2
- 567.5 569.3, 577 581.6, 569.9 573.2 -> 0.00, 13.4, 13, 13.3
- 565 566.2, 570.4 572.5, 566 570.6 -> -0.02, 13.3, 13.1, 13.2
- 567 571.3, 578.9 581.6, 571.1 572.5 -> -0.01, 13.2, 12.9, 13.2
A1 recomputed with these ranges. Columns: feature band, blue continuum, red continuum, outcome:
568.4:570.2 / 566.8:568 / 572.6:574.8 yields 0.016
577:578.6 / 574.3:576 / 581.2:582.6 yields -0.005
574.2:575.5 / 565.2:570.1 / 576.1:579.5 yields 0.029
